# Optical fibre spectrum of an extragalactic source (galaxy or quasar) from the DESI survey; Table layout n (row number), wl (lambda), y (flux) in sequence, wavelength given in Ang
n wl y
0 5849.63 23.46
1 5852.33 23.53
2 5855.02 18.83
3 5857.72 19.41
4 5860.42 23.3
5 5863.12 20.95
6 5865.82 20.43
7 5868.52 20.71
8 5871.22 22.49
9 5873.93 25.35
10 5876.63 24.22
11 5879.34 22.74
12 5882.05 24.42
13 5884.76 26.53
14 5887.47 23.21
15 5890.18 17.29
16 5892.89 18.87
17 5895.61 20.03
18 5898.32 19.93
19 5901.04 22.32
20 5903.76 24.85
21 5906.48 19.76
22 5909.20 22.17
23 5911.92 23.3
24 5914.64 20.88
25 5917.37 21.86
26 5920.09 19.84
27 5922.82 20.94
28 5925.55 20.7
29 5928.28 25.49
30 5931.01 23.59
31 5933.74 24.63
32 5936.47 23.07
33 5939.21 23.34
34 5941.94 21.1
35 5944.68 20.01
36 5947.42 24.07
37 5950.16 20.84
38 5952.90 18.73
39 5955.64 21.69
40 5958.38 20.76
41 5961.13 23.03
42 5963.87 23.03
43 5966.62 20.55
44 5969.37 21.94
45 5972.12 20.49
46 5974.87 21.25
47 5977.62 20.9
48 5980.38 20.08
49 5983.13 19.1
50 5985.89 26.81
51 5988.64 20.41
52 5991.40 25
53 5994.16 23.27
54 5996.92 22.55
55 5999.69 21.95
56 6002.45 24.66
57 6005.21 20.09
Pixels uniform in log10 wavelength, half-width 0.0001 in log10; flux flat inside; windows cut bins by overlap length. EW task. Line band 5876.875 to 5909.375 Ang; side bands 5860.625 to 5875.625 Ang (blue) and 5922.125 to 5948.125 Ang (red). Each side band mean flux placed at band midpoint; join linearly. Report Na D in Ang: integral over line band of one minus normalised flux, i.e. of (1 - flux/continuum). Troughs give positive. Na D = 0.6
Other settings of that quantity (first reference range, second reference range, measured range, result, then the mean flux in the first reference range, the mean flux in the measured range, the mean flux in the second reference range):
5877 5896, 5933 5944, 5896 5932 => 0.9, 22.1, 21.9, 22.8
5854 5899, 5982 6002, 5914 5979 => 1.8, 21.7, 21.8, 22.9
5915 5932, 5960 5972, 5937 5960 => 0.6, 22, 21.4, 21.9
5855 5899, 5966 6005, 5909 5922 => 0.2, 21.8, 21.5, 22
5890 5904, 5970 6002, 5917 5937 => -1.4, 20.5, 22.5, 22.1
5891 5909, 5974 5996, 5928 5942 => -1.4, 20.9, 23.6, 22.1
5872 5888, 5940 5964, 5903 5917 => 0.7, 24.4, 22.1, 21.4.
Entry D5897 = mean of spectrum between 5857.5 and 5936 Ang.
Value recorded 22.1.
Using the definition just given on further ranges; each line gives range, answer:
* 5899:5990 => 21.8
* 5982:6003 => 22.9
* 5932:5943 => 23.1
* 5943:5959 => 21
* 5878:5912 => 21.9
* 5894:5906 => 21.6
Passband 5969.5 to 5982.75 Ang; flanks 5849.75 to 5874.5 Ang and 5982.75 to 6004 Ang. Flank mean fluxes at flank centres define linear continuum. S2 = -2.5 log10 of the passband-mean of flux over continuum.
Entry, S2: 0.112 mag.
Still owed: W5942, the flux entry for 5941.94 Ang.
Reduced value 21.1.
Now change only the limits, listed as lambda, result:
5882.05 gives 24.42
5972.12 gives 20.49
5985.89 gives 26.81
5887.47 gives 23.21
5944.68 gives 20.01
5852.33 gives 23.53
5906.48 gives 19.76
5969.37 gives 21.94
